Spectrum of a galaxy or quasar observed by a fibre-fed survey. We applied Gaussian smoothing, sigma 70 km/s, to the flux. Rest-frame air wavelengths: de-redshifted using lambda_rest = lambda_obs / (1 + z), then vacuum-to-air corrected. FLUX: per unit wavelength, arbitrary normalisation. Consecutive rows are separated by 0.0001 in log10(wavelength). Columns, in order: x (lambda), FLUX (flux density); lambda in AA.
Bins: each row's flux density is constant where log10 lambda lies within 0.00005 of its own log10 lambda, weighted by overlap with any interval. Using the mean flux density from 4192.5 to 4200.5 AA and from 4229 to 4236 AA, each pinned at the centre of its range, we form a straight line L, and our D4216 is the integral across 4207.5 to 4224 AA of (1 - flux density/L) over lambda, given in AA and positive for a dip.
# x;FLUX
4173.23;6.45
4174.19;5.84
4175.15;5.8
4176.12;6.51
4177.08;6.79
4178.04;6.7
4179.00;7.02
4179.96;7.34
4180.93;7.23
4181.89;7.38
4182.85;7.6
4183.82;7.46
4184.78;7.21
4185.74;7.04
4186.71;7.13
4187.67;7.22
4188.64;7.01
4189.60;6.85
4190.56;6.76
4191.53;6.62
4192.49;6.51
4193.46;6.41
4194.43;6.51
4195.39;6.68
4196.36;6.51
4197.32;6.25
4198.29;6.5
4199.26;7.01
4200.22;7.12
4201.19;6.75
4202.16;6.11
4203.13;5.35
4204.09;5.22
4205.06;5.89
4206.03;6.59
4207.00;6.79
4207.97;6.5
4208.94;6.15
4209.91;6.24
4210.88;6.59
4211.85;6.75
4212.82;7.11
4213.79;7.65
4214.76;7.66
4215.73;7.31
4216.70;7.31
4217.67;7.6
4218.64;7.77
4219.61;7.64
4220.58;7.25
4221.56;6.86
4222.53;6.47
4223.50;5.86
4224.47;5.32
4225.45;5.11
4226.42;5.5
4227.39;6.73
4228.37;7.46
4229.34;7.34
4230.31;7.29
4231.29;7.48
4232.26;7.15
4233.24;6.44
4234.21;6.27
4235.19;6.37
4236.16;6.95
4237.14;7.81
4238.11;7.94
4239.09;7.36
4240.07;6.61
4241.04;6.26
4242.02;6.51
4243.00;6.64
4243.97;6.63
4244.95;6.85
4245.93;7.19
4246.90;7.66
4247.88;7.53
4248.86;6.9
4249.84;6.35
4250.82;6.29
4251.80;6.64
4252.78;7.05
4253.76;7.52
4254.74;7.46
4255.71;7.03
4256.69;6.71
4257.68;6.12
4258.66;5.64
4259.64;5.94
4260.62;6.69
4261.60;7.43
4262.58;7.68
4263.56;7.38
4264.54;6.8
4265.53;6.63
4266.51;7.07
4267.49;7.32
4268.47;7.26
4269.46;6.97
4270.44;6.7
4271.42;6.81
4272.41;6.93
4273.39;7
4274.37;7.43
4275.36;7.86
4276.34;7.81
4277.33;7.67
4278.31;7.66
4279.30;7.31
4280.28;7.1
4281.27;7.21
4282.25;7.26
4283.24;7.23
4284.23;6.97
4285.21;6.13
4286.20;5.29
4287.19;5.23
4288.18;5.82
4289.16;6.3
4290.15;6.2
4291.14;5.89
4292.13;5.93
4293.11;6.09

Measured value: -0.5 AA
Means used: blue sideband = 6.6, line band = 6.98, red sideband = 6.9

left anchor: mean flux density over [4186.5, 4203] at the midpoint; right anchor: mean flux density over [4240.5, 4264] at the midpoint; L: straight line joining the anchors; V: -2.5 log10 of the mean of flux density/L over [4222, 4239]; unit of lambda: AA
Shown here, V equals 0.013 mag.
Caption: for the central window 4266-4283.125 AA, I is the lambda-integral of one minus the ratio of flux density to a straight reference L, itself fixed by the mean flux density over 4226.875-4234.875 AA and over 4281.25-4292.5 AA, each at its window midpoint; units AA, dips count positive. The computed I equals -2.2 AA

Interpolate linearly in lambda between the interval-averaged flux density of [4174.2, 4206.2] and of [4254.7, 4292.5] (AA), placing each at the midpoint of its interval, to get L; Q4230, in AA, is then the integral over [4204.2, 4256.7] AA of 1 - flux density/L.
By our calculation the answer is -0.8 AA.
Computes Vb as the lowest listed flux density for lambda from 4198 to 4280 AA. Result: 5.11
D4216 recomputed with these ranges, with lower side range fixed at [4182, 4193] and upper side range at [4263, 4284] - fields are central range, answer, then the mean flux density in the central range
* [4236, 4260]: 0.98 AA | 6.87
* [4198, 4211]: 1.37 AA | 6.33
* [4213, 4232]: 0.48 AA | 6.93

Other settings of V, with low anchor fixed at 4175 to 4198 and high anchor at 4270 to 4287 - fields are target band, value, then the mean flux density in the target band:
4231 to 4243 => 0.009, 6.91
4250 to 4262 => 0.049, 6.69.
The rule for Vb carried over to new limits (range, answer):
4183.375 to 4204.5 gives 5.22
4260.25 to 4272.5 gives 6.63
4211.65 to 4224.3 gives 5.86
